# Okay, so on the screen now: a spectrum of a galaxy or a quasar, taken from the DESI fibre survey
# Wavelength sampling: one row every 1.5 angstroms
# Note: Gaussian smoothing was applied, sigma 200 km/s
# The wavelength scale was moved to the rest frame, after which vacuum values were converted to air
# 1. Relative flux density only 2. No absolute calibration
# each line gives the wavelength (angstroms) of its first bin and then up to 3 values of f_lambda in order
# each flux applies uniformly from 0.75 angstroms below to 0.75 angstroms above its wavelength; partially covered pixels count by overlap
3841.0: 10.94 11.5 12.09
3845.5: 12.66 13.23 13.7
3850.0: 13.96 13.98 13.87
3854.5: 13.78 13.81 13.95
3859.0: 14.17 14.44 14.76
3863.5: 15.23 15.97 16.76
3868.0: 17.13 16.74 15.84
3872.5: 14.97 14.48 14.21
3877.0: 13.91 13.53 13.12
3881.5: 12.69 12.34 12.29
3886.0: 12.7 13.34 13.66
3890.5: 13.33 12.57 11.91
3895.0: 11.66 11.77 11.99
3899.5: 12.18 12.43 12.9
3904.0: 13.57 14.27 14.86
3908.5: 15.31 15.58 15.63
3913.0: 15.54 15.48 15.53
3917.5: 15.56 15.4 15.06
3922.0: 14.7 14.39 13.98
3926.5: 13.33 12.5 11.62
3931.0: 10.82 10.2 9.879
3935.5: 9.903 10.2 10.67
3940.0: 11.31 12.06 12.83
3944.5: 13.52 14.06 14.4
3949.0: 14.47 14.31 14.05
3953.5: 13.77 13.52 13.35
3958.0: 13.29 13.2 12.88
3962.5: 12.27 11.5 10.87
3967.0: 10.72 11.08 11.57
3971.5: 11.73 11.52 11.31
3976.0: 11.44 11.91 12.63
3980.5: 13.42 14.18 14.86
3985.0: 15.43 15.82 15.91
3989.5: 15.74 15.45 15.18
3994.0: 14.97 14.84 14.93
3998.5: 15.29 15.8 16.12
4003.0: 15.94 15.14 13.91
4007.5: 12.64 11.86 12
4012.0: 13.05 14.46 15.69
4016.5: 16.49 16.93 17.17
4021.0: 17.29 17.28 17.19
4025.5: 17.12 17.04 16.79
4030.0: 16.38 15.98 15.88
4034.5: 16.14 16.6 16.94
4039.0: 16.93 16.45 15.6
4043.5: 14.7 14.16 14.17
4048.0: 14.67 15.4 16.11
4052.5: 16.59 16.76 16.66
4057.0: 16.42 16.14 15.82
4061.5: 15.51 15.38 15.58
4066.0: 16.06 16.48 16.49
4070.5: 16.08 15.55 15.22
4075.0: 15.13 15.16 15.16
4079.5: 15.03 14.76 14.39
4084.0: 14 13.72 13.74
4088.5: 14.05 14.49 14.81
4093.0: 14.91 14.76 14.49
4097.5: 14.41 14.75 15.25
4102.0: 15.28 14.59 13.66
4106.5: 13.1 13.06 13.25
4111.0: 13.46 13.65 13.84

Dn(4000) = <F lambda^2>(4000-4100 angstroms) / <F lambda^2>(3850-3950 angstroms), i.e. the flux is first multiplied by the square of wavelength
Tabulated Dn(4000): 1.2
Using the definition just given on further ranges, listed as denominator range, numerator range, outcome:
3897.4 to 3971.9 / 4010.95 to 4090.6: 1.27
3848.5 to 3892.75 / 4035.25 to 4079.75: 1.22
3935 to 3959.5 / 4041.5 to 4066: 1.28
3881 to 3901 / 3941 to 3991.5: 1.10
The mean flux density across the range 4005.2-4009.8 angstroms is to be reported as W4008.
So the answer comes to 12.8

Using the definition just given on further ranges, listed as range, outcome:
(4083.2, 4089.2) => 13.9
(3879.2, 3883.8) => 12.7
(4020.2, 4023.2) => 17.3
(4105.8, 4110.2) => 13.1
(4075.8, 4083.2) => 14.9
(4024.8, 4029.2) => 17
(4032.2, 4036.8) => 16.2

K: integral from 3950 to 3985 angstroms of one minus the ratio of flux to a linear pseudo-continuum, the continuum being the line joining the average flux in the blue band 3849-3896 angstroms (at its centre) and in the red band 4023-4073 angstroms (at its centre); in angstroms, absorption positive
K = 5.8 angstroms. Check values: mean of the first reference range 14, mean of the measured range 12.6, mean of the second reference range 16.1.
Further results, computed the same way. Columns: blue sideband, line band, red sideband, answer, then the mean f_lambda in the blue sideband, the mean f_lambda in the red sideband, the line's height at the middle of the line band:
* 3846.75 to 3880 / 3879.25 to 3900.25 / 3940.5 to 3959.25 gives 2.6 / 14.6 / 13.6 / 14.3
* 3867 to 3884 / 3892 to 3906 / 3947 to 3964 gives 1.7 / 14.5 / 13.5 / 14.2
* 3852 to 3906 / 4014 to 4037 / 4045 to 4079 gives -2.0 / 13.8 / 15.7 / 15.3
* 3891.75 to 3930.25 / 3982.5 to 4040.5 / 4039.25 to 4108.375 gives -3.9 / 13.9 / 15.1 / 14.6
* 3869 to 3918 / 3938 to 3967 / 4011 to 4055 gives 3.6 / 13.8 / 16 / 14.7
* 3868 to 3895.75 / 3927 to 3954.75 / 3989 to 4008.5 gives 4.0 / 13.6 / 15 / 14.3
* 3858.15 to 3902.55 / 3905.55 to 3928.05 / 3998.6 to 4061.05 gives -1.0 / 13.8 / 15.7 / 14.3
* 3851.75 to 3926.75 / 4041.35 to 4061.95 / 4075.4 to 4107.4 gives -1.7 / 14.1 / 14.5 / 14.4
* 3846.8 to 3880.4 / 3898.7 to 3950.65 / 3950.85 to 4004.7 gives 2.7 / 14.6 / 13.6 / 14.1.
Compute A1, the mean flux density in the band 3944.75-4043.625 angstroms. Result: 14.5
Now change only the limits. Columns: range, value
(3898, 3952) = 13.4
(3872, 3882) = 13.8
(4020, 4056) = 16.2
